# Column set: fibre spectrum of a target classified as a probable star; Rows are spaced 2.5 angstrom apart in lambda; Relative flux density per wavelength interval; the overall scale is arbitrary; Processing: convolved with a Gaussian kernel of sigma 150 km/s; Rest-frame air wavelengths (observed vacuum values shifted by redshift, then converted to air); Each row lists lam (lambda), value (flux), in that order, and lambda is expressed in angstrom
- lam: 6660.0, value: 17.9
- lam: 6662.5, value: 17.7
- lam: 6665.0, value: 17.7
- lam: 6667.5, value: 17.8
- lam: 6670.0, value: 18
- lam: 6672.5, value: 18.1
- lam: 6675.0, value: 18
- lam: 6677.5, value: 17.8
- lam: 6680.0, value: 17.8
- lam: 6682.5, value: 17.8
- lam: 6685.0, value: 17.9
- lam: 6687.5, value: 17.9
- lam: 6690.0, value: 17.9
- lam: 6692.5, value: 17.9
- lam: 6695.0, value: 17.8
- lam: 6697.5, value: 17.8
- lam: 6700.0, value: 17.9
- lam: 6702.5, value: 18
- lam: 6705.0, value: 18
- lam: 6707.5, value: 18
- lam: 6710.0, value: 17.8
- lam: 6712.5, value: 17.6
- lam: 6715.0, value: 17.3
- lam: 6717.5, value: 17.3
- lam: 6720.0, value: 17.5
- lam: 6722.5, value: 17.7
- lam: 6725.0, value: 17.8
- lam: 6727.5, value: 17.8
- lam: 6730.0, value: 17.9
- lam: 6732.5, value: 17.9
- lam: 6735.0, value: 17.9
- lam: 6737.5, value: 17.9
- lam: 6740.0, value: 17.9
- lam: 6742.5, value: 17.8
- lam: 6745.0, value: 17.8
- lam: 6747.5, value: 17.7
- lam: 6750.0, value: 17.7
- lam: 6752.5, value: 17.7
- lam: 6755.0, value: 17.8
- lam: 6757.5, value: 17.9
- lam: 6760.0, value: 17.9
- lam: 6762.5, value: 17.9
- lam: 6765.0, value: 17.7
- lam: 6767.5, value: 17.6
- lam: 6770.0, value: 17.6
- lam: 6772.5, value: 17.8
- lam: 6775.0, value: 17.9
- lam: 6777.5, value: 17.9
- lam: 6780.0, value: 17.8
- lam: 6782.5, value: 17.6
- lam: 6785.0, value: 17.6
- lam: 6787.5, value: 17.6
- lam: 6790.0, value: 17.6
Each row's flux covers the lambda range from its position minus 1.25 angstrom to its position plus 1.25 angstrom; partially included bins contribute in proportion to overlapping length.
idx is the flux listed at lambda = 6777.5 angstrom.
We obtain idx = 17.9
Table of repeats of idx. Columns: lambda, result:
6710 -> 17.8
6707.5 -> 18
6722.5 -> 17.7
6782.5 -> 17.6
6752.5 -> 17.7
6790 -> 17.6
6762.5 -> 17.9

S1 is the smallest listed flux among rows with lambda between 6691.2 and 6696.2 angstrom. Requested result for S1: 17.8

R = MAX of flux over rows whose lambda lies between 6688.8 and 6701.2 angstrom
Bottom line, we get 17.9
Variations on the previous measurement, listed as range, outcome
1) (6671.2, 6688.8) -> 18.1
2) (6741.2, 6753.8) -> 17.8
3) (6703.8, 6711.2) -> 18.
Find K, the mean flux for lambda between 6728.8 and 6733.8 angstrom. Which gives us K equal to 17.9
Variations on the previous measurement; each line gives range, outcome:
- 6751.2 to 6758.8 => 17.8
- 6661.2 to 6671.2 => 17.8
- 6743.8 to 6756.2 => 17.7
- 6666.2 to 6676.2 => 18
